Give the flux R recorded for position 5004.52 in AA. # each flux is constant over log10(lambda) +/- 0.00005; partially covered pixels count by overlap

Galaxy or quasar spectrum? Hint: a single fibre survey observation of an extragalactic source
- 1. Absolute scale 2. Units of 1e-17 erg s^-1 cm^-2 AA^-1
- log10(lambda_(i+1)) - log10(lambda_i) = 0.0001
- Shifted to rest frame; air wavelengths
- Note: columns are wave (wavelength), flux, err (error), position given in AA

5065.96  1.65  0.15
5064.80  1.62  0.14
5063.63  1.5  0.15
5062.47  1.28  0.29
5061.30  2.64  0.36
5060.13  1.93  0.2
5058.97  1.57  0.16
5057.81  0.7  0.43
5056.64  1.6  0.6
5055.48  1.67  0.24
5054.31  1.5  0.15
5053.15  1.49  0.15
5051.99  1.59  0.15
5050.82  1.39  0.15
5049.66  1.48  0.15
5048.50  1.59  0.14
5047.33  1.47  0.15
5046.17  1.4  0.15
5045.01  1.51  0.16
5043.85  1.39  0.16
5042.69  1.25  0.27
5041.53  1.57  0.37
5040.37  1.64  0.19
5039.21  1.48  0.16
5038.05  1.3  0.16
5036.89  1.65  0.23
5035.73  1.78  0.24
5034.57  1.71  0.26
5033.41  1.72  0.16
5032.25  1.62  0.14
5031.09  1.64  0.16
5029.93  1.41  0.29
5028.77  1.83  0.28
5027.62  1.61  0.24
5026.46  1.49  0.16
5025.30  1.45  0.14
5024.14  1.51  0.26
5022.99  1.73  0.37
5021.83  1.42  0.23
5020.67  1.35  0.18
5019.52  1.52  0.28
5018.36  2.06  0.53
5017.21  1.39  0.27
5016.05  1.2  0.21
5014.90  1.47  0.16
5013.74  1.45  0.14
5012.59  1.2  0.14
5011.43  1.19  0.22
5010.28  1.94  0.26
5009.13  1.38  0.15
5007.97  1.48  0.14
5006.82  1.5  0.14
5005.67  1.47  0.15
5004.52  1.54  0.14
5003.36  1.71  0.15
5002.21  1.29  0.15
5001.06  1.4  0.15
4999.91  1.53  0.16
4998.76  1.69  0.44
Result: 1.54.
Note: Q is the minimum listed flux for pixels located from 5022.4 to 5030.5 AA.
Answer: 1.41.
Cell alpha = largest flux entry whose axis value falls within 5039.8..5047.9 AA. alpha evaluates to 1.64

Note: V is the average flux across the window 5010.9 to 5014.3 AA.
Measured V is 1.28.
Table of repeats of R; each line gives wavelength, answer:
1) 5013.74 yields 1.45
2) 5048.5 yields 1.59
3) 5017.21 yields 1.39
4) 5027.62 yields 1.61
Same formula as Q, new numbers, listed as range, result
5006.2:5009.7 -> 1.38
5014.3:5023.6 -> 1.2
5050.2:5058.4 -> 0.7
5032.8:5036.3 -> 1.71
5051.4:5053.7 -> 1.49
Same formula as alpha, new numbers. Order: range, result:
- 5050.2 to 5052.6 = 1.59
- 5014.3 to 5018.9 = 2.06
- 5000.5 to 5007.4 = 1.71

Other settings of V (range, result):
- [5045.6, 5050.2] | 1.48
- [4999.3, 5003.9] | 1.48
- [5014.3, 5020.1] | 1.53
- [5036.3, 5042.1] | 1.53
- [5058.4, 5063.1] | 1.85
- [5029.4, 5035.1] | 1.62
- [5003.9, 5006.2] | 1.51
